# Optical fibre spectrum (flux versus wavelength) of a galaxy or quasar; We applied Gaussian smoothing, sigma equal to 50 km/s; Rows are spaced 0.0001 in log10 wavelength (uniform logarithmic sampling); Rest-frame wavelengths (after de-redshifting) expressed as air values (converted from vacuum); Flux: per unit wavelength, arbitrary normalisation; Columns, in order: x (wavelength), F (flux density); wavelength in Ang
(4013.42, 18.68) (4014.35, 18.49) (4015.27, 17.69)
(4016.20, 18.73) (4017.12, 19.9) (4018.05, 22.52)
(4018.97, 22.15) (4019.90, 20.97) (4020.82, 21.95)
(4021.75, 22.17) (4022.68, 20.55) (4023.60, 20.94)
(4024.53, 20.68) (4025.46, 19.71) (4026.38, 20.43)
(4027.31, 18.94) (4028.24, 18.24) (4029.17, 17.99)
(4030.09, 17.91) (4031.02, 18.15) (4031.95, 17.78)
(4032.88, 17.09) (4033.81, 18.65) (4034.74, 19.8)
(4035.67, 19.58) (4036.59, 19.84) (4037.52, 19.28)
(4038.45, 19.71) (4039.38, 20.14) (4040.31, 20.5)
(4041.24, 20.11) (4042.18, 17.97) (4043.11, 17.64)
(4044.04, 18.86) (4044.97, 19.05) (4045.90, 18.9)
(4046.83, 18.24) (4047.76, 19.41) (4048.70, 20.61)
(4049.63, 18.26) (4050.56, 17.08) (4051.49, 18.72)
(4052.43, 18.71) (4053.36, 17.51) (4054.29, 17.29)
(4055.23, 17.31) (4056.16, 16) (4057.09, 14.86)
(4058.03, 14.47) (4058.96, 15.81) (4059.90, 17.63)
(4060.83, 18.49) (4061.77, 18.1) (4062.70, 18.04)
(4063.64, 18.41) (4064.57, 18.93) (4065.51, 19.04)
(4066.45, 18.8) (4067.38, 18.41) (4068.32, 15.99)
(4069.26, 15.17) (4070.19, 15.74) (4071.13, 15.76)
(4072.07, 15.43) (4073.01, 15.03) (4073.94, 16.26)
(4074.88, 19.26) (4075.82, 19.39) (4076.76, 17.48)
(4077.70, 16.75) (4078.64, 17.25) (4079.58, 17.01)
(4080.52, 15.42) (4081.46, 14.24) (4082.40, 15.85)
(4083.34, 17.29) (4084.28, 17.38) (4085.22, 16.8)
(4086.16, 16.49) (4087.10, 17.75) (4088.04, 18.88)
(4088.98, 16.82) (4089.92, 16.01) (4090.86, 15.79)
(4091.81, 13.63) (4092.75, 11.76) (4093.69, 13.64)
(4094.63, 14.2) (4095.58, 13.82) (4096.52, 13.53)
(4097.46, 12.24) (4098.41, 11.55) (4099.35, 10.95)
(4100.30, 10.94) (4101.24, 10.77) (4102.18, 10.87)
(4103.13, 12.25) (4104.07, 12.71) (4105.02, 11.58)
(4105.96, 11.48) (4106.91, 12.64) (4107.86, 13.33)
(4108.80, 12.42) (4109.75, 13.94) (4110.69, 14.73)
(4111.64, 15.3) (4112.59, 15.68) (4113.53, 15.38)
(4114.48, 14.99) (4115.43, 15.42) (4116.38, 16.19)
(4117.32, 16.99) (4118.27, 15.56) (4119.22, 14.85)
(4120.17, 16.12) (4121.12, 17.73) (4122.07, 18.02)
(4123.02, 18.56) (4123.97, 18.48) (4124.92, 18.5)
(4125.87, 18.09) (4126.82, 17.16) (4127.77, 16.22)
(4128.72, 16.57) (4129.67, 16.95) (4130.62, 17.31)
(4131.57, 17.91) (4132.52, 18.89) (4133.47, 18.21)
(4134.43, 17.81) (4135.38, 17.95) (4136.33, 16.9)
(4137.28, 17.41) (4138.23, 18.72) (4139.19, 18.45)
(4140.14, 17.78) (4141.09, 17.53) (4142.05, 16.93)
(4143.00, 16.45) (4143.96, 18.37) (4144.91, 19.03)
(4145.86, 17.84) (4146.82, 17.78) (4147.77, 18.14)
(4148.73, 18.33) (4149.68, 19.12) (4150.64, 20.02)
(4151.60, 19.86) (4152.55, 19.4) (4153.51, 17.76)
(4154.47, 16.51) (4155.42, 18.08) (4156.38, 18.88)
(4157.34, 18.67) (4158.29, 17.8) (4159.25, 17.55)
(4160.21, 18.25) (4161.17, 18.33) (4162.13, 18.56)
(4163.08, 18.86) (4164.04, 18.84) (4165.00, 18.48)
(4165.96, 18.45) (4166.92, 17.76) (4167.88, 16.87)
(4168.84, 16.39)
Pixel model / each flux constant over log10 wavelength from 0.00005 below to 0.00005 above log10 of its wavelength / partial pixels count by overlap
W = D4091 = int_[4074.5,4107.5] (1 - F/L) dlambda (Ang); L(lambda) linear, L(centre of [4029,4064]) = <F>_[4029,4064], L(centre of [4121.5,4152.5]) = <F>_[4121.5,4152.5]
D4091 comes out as 6.30 Ang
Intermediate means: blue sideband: 18.3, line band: 14.7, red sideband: 18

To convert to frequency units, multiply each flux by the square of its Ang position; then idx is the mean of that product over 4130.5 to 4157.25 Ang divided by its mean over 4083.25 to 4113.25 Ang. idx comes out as 1.33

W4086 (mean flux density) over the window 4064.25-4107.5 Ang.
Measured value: 15.2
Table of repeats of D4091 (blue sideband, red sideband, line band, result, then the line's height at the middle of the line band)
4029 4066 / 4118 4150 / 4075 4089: 0.77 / 18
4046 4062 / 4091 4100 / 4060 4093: -4.11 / 15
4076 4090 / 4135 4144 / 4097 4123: 4.92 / 17.2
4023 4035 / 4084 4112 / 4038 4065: -1.40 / 17.3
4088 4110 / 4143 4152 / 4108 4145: -1.58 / 16.2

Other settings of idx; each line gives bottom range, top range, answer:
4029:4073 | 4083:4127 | 0.85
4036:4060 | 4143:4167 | 1.06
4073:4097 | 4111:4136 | 1.07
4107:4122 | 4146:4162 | 1.23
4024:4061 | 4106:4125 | 0.88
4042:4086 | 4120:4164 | 1.08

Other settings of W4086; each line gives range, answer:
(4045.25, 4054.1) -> 18.6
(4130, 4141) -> 17.9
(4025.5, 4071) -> 18.2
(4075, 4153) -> 16.1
